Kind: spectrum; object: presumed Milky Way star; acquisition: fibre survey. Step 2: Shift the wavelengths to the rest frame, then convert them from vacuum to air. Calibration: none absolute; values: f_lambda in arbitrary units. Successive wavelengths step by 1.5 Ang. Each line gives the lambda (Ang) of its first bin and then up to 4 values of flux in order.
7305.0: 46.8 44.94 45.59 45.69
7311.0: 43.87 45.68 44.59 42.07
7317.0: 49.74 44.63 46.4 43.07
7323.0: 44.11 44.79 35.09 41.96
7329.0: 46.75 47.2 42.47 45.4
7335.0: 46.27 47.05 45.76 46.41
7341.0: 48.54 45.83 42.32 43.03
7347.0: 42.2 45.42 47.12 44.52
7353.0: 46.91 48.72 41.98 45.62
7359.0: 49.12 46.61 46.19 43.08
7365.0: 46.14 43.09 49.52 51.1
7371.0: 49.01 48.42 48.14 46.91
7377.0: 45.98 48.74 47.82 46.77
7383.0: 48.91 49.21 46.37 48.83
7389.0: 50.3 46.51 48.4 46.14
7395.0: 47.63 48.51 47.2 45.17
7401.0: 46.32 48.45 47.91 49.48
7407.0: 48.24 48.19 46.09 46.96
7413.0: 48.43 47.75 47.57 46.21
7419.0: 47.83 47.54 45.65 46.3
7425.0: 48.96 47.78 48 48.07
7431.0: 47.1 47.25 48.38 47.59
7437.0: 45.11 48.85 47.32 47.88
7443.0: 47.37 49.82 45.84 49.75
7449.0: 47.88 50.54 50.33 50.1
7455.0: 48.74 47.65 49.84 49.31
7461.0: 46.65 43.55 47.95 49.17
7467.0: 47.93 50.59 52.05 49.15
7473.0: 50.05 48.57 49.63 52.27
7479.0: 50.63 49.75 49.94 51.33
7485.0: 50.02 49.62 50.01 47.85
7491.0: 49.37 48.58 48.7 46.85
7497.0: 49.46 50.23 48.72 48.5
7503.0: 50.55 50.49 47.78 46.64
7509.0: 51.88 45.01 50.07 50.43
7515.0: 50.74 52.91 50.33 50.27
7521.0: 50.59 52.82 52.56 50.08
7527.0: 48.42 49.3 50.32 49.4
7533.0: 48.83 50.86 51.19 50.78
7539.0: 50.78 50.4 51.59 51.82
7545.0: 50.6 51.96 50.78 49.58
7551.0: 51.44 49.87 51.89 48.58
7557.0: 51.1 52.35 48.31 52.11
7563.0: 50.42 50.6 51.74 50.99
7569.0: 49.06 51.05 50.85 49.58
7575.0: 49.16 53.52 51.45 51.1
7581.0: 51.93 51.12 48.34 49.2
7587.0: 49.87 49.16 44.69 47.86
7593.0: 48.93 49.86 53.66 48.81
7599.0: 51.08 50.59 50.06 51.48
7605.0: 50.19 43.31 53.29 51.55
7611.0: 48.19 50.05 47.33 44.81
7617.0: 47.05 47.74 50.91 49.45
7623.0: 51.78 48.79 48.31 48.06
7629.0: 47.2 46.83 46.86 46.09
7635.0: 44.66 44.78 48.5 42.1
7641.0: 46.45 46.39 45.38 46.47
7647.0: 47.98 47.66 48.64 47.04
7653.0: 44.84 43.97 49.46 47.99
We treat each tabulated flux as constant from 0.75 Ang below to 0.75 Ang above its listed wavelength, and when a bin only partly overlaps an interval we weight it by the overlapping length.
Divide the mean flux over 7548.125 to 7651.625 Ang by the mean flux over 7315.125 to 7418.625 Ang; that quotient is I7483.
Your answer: 1.06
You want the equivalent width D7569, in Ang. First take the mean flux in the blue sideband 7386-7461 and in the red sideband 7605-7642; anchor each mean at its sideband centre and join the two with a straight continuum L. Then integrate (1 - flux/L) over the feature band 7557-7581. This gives -1.6 Ang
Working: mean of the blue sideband 47.9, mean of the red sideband 47.7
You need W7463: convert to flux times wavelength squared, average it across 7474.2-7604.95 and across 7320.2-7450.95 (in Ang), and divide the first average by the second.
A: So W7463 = 1.12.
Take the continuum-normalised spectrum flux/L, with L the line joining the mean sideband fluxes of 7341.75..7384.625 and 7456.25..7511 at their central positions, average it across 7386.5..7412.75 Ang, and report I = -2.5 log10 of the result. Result -0.01 mag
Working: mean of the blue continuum 46.5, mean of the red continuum 49.1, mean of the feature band 47.7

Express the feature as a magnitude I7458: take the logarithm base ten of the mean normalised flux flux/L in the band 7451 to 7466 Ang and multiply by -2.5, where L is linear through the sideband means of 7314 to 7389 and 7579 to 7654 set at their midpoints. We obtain -0.03 mag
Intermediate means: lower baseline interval 46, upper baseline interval 48.3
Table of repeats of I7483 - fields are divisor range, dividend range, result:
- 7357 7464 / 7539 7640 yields 1.04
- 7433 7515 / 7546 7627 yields 1.02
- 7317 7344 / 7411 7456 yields 1.07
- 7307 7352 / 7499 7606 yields 1.12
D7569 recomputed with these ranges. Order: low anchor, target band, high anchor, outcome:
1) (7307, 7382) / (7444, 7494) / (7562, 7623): -1.6 Ang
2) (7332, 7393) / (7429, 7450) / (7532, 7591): 0.2 Ang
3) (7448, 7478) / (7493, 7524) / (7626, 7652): -0.8 Ang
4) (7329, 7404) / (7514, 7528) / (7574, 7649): -0.9 Ang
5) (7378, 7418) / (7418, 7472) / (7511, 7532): 0.7 Ang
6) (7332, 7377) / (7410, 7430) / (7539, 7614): 0.0 Ang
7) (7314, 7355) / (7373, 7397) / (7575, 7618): -1.0 Ang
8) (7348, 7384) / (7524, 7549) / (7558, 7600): -0.5 Ang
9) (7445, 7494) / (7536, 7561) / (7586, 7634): -0.9 Ang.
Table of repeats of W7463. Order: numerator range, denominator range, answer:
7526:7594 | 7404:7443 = 1.10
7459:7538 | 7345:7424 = 1.09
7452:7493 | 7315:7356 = 1.14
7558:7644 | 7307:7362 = 1.17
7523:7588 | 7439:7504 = 1.05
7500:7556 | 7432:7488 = 1.05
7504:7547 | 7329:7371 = 1.15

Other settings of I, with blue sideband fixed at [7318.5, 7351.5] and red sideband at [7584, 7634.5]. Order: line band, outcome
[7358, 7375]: -0.051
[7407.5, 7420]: -0.036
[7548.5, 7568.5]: -0.057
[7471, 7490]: -0.069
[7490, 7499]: -0.039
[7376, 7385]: -0.059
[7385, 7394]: -0.055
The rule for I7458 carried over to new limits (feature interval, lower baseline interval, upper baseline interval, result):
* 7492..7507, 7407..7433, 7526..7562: 0.01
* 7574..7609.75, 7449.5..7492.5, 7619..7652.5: -0.05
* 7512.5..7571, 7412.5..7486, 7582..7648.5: -0.05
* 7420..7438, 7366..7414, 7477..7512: 0.02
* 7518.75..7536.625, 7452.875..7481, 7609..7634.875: -0.04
